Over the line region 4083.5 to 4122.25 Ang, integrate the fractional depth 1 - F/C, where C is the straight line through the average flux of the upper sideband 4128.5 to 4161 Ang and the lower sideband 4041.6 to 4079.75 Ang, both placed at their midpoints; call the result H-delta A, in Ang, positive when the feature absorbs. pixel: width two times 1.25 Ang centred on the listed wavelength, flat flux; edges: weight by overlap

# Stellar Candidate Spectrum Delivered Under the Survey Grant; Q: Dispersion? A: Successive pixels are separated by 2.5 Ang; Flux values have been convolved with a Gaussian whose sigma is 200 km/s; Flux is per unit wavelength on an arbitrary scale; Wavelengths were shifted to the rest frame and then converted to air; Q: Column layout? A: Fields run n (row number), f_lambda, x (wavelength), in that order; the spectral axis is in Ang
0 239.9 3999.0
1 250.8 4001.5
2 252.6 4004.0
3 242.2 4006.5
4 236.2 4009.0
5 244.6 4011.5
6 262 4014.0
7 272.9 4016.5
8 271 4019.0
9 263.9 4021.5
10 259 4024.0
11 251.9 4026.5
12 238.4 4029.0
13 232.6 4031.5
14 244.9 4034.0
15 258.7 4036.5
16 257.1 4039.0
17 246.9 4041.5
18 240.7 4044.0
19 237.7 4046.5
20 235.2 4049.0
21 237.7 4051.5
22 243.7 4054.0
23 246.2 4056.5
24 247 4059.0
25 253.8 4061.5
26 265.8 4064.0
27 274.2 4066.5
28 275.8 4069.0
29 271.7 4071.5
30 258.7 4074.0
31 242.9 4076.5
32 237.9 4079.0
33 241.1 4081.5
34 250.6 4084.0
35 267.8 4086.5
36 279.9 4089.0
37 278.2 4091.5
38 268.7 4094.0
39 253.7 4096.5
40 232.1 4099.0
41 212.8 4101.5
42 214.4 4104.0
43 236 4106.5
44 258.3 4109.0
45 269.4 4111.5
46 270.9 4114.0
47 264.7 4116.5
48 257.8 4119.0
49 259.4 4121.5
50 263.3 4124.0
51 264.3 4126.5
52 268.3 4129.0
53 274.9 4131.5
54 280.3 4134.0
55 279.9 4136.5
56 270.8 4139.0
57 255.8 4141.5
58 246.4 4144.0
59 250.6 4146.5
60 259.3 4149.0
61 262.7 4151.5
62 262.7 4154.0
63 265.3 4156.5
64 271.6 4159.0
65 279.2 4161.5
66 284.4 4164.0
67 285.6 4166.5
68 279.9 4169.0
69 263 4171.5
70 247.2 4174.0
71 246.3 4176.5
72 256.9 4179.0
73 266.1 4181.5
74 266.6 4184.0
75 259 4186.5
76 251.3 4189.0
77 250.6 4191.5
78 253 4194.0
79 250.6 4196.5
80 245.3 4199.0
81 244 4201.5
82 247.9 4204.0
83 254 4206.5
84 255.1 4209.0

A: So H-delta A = 0.6 Ang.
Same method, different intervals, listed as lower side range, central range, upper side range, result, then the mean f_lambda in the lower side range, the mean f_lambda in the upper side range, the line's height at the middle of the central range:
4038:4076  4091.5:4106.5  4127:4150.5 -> 1.1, 253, 265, 259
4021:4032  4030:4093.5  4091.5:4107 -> -2.3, 249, 240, 245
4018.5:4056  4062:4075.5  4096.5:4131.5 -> -1.0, 247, 253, 250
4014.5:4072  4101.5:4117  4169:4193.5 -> 0.4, 253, 257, 255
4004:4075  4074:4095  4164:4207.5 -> -0.3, 252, 258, 254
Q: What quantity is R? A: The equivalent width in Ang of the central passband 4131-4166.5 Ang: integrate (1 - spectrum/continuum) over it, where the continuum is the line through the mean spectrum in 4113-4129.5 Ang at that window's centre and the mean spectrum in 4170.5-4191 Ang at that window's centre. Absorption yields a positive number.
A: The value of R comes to -1.0 Ang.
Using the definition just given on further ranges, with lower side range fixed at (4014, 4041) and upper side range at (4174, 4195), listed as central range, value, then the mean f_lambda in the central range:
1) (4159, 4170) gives -1.1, 281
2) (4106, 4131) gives -0.7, 262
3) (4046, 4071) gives 0.2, 253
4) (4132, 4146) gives -0.6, 266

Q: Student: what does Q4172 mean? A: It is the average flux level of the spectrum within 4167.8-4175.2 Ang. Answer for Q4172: 263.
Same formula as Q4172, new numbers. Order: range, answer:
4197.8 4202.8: 245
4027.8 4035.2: 239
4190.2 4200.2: 250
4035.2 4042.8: 254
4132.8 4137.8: 280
